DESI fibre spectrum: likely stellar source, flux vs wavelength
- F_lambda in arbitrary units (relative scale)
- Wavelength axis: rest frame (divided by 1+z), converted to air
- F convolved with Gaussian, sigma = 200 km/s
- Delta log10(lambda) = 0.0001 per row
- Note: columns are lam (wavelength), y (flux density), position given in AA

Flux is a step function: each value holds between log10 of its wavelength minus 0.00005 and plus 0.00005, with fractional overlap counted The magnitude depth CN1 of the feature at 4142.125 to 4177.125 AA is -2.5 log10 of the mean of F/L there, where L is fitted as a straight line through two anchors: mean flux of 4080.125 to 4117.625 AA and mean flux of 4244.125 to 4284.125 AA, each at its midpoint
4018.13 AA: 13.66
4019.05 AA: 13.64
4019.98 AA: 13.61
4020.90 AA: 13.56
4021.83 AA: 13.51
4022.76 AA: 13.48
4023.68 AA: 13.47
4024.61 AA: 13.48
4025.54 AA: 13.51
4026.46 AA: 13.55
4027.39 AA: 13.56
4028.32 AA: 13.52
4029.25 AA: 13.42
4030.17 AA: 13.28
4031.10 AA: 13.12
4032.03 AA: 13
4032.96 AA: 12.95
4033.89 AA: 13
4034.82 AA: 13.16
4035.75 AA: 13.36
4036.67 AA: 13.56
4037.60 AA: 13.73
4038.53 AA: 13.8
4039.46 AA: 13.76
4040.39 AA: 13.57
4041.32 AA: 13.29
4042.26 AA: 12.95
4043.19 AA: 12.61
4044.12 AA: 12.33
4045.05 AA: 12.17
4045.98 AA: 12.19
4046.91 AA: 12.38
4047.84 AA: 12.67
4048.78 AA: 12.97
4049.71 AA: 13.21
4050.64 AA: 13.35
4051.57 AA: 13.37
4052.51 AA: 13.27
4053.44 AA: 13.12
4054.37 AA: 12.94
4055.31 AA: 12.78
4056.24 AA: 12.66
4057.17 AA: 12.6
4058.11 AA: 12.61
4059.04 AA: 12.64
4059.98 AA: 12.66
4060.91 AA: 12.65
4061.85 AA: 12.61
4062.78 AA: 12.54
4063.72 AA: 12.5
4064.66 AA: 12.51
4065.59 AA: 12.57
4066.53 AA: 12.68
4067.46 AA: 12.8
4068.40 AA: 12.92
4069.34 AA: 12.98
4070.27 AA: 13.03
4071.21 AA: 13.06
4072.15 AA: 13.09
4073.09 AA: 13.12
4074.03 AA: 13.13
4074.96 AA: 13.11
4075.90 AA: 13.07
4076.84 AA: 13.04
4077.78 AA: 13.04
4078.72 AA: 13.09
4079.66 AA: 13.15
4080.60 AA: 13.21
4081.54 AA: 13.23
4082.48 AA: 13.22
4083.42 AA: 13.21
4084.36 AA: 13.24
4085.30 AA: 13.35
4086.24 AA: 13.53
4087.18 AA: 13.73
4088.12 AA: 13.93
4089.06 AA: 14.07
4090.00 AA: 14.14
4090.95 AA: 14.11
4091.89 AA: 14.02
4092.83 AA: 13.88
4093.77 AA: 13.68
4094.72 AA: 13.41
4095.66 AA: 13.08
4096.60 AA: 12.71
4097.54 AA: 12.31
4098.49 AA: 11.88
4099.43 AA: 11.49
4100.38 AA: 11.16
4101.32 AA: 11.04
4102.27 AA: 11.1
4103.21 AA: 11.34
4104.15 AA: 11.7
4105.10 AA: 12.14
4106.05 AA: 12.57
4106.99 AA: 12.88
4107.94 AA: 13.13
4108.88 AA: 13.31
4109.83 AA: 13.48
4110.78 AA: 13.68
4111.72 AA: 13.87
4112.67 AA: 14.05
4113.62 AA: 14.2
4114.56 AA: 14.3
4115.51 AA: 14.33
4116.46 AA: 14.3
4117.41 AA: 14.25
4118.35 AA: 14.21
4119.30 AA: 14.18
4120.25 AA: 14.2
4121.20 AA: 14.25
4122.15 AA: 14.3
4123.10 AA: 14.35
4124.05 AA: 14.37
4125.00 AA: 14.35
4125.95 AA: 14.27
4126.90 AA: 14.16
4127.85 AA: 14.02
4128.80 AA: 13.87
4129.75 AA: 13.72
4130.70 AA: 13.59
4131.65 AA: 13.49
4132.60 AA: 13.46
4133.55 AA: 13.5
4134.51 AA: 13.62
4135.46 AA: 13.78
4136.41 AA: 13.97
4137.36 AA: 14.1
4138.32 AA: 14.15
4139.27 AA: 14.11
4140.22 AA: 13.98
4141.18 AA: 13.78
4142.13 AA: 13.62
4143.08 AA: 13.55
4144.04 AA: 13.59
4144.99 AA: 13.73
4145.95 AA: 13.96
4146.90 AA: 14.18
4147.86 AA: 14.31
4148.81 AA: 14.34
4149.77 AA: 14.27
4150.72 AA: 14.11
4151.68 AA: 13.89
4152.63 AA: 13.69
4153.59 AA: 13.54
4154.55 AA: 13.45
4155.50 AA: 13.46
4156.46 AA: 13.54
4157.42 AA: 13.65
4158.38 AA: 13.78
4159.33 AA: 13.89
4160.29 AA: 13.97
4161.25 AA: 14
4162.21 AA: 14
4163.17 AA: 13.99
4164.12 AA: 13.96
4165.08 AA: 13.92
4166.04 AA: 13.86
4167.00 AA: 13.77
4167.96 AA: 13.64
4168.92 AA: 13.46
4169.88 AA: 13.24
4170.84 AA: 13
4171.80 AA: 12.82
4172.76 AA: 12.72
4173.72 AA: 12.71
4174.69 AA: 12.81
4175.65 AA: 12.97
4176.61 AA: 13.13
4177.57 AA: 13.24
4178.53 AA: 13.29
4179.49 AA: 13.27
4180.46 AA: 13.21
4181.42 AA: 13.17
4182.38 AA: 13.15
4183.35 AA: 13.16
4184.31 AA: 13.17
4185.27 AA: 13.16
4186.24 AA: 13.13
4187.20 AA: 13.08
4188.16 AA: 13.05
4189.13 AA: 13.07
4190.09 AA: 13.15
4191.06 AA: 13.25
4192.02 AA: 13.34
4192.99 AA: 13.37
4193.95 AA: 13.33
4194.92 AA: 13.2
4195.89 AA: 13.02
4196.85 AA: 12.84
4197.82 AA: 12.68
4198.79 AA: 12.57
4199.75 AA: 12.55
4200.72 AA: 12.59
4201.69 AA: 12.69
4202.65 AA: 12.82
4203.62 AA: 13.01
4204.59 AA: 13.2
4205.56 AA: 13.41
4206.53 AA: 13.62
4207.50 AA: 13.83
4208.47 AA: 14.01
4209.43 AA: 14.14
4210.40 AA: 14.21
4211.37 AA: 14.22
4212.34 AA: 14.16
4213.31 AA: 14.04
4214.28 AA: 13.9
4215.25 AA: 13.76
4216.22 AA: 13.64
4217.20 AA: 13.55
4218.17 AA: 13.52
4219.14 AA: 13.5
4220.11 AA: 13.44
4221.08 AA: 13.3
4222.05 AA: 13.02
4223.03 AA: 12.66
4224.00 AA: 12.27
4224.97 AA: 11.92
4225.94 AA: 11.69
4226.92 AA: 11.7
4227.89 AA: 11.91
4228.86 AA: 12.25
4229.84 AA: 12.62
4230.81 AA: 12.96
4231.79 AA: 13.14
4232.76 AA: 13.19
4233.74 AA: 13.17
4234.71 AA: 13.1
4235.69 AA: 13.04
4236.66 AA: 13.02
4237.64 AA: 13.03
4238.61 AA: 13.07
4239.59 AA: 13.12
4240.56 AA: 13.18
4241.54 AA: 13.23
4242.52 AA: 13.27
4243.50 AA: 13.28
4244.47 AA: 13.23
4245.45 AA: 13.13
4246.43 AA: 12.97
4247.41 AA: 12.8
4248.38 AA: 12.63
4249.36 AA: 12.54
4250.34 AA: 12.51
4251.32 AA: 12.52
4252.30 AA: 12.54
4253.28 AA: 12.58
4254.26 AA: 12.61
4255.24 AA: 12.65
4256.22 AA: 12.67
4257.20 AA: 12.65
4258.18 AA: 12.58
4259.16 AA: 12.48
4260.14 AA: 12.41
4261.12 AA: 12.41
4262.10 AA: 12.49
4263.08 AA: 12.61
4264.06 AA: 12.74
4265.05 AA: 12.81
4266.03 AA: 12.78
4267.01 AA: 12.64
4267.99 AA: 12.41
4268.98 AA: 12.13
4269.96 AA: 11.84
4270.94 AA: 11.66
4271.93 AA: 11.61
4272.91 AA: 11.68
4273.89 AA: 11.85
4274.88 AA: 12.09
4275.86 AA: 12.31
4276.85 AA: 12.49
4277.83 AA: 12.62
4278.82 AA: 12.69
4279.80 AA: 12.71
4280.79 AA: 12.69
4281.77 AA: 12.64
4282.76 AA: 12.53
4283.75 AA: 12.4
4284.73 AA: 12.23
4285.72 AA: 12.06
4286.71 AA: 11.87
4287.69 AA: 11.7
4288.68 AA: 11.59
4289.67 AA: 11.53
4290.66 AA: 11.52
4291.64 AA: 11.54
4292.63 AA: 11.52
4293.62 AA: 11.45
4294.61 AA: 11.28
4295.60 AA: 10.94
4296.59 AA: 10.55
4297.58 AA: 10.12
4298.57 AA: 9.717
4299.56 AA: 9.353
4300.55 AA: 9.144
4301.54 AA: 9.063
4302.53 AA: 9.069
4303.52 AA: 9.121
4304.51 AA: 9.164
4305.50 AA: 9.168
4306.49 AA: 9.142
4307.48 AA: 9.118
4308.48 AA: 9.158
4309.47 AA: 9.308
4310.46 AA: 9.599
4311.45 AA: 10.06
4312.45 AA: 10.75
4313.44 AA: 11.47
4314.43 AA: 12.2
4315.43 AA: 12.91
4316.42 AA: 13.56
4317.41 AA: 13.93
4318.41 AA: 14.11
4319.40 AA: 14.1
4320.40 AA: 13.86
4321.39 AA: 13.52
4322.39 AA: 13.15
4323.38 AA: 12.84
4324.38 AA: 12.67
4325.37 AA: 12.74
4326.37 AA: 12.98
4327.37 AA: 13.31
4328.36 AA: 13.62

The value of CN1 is -0.06 mag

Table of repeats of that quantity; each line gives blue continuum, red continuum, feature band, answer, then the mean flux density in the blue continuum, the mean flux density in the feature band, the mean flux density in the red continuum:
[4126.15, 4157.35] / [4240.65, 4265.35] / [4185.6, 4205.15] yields 0.025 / 13.8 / 13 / 12.7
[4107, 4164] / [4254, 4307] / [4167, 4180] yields 0.016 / 13.9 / 13.1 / 11.6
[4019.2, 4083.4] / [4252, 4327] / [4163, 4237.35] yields -0.078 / 13.1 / 13.2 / 11.8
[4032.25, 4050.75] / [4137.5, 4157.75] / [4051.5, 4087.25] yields 0.024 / 13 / 13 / 13.9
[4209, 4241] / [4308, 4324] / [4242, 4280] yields 0.019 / 13.1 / 12.5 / 12.2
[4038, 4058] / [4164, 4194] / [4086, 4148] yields -0.036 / 12.9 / 13.5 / 13.2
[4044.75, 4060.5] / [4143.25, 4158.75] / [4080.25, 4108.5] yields 0.029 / 12.8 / 12.9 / 13.8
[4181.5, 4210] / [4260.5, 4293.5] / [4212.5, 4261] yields -0.020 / 13.2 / 12.9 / 12.2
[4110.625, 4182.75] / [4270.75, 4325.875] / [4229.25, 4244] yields -0.057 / 13.8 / 13.1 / 11.5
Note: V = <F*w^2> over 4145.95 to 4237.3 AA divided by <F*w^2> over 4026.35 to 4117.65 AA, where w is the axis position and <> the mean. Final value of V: 1.08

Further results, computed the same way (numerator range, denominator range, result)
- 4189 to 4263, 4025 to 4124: 1.06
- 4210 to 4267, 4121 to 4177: 0.98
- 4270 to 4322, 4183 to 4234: 0.90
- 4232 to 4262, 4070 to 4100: 1.05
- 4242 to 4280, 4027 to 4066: 1.07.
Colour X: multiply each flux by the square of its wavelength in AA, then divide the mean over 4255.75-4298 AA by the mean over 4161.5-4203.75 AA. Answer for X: 1.0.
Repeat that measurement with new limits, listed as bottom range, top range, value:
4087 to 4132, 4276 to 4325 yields 0.93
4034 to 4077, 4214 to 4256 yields 1.09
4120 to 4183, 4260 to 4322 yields 0.90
